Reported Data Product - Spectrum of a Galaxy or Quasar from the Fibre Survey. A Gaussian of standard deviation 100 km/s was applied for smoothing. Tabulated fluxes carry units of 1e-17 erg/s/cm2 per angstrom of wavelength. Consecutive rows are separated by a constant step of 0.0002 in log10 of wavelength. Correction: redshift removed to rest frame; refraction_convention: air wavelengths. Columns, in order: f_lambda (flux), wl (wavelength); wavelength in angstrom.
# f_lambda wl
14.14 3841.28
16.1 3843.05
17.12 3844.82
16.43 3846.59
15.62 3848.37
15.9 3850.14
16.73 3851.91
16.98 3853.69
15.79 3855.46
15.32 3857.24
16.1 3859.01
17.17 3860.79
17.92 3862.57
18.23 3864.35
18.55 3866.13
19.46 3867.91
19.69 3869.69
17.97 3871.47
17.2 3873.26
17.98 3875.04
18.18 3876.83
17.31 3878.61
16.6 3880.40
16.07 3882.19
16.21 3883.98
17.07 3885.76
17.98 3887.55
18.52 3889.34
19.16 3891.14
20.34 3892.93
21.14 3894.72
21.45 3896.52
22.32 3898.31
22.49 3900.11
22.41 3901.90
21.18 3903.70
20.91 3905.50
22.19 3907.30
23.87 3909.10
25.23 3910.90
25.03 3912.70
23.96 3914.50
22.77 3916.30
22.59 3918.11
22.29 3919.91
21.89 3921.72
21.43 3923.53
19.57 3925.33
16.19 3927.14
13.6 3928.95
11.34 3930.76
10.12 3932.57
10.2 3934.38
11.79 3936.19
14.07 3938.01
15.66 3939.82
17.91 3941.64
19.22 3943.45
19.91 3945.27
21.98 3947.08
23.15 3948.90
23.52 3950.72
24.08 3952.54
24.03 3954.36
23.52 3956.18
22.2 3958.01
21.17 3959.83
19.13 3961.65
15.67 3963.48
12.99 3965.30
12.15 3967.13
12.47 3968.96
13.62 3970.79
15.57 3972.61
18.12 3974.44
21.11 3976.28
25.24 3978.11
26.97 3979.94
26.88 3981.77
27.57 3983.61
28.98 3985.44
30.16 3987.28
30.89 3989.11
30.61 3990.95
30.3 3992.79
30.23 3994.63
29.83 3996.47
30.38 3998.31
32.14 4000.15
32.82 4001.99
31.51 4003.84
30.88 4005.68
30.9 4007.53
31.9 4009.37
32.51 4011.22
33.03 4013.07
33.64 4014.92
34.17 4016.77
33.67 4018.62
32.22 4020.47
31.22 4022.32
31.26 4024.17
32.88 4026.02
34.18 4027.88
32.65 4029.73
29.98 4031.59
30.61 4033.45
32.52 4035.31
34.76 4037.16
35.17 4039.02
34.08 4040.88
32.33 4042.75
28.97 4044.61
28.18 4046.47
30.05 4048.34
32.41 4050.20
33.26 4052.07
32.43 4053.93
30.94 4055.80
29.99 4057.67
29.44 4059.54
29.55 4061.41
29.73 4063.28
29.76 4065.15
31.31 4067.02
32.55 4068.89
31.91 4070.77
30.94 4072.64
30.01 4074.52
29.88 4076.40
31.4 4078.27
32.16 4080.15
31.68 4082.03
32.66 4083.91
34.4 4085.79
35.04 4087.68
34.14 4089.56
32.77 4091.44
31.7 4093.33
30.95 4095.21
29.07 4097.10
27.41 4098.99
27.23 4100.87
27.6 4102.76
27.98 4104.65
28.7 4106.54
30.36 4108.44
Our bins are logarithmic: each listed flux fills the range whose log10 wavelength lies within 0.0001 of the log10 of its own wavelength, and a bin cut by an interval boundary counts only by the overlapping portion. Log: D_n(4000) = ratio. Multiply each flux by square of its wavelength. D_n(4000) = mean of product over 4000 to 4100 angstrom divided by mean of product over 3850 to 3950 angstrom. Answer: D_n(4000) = 1.83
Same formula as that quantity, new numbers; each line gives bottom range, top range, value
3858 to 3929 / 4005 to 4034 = 1.73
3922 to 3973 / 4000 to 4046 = 1.93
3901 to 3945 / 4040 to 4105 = 1.76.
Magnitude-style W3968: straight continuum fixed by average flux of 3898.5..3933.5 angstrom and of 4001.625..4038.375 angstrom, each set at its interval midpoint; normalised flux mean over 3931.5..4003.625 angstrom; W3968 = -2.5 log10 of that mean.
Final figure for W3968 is 0.21 mag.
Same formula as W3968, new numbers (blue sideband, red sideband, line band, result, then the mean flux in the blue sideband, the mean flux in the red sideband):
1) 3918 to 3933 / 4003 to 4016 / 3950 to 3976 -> 0.27 mag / 17.6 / 32.1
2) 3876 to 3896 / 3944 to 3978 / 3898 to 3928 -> -0.19 mag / 18.1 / 19.3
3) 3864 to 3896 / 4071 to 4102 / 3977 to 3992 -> -0.14 mag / 18.2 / 31.3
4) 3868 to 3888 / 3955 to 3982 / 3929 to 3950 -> 0.17 mag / 17.5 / 19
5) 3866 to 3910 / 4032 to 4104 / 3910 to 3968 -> 0.19 mag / 19.5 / 31.3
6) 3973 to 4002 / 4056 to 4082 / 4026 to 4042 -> -0.12 mag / 27.9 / 30.7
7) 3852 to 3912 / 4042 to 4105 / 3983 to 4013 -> -0.17 mag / 19.1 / 30.9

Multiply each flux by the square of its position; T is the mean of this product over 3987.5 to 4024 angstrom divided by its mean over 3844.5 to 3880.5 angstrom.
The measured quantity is 1.97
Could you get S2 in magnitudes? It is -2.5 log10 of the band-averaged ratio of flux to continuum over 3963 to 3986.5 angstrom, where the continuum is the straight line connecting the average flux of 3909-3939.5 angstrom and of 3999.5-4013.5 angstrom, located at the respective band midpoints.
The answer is 0.33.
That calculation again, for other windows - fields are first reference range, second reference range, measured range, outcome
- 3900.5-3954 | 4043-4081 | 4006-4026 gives -0.20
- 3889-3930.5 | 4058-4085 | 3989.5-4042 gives -0.17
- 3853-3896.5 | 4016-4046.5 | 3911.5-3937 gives 0.22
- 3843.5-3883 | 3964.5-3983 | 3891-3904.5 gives -0.21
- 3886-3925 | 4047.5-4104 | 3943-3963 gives 0.11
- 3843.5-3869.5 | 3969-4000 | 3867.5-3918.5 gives -0.04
